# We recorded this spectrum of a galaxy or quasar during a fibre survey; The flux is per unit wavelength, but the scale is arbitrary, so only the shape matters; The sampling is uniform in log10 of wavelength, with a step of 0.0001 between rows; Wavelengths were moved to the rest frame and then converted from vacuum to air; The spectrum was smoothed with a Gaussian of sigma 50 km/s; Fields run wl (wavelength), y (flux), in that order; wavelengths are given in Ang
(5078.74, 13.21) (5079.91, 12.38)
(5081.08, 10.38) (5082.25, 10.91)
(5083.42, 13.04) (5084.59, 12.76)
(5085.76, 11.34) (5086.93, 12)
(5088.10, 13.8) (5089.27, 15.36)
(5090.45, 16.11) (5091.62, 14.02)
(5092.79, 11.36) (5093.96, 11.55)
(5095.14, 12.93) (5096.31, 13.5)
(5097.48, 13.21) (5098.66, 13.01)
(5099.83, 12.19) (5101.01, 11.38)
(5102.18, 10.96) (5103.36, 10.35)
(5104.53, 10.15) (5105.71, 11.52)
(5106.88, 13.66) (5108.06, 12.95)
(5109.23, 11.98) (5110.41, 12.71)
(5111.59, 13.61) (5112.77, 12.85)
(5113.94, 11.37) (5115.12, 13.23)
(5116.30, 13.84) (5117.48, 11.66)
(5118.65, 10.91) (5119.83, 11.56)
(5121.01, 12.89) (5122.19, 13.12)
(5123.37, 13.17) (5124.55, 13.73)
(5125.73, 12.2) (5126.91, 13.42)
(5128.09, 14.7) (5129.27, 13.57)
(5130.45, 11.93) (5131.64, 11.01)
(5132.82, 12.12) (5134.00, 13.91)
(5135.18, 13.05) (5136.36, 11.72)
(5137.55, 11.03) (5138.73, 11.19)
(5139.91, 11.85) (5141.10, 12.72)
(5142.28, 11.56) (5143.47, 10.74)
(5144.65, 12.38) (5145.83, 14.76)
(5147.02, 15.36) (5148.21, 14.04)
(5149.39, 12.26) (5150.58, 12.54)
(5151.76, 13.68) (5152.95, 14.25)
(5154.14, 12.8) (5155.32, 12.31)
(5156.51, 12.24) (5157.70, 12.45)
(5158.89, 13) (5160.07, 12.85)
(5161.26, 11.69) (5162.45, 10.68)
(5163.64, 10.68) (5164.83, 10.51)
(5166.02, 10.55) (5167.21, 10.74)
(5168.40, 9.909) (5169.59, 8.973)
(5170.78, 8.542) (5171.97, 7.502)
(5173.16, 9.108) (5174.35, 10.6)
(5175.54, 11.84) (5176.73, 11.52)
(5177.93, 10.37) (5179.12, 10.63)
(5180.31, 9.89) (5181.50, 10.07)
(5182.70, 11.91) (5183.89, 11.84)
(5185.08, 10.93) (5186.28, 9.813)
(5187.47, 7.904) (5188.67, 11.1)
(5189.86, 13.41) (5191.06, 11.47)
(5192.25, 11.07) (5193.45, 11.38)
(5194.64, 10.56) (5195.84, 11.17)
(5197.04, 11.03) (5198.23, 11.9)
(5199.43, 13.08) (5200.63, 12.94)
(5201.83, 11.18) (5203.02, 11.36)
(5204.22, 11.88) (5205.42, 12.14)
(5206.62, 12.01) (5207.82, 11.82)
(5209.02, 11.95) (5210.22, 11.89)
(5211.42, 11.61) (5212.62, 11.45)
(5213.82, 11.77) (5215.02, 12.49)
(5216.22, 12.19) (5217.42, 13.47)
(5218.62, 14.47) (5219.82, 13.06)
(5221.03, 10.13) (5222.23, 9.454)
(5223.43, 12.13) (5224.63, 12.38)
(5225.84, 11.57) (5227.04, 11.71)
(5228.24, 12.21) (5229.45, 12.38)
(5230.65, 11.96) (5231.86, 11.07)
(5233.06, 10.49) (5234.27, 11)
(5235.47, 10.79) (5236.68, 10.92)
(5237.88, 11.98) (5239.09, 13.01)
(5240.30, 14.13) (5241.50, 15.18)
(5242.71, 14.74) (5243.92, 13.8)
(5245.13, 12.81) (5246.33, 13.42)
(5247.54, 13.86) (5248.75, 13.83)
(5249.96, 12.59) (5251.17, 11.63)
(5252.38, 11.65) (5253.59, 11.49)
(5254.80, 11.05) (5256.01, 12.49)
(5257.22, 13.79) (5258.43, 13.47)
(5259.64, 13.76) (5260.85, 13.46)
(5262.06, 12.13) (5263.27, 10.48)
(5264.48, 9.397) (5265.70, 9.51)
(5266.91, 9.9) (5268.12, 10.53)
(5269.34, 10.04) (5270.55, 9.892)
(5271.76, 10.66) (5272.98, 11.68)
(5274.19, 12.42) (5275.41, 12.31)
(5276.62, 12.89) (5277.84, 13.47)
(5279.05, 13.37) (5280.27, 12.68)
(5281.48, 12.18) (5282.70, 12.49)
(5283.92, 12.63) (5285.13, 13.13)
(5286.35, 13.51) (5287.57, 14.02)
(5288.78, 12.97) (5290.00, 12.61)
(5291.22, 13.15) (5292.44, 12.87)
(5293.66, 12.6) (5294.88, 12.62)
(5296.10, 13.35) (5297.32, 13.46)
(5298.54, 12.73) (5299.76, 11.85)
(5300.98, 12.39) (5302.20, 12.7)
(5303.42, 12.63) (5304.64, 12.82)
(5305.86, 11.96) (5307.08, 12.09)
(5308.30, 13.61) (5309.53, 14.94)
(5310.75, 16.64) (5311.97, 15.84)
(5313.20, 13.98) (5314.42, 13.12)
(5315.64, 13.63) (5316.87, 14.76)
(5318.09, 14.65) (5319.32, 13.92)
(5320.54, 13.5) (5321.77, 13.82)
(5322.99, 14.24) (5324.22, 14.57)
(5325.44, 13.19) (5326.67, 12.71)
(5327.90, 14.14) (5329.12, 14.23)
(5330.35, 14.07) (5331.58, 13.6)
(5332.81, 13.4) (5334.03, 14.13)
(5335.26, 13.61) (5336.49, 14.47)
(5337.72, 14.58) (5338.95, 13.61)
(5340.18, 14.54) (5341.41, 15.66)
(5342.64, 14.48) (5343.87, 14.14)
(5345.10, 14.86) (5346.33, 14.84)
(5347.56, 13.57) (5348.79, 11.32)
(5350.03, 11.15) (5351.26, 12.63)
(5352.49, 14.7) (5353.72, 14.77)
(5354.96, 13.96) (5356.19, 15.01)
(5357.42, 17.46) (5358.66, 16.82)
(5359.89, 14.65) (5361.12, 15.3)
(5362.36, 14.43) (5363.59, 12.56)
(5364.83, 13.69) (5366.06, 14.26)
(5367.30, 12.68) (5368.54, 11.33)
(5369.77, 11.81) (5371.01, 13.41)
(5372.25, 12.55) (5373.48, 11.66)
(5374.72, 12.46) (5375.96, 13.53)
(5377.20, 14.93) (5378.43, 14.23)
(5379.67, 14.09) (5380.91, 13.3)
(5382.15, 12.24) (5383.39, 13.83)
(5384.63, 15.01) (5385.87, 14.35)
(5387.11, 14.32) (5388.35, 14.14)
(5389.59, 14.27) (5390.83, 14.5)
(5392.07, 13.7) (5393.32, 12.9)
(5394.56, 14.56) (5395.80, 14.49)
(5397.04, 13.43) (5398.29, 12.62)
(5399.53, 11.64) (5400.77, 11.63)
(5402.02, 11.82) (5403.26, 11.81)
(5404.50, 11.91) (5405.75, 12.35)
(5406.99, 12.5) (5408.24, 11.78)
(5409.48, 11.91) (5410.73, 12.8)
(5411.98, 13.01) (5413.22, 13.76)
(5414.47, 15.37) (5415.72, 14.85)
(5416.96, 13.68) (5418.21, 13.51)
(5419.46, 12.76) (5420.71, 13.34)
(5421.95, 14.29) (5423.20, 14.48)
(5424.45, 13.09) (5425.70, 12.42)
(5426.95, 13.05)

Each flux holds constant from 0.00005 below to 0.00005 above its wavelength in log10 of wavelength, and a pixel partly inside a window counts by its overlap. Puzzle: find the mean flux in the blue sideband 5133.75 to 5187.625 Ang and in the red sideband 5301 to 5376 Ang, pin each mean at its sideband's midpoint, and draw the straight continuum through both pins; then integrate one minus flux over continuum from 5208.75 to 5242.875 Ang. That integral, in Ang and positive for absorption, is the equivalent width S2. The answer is 0.7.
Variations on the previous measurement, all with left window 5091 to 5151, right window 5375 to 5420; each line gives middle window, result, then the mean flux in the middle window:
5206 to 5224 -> 1.13 Ang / 12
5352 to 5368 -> -1.65 Ang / 14.6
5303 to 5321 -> -1.08 Ang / 13.9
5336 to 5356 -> -1.16 Ang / 14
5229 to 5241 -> 0.99 Ang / 11.8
